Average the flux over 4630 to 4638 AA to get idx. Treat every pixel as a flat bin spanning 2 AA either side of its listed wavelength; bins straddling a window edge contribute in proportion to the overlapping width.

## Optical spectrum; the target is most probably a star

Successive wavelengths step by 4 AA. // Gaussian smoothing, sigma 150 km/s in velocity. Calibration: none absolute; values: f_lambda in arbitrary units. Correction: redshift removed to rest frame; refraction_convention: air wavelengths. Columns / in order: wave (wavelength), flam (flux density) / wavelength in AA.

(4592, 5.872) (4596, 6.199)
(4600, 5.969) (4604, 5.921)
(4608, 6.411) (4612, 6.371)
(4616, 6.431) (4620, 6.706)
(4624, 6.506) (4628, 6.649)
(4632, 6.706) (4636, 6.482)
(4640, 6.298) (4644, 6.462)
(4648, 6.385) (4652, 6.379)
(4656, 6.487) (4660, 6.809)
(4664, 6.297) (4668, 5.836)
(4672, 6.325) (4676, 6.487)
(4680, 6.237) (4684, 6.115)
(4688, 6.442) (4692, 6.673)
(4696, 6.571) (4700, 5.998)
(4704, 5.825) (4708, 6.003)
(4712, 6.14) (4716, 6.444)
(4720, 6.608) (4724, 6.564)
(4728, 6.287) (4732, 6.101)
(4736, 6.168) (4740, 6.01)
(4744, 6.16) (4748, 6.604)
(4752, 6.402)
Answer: 6.59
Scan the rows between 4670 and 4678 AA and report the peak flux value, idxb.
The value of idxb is 6.487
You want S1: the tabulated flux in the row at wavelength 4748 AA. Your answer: 6.604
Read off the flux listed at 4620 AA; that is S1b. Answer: 6.706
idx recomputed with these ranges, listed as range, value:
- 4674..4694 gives 6.39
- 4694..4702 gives 6.28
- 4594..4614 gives 6.17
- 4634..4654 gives 6.4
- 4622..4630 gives 6.58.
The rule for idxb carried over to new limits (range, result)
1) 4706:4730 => 6.608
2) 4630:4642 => 6.706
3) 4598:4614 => 6.411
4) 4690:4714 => 6.673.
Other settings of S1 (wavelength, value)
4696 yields 6.571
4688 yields 6.442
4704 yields 5.825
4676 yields 6.487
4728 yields 6.287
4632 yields 6.706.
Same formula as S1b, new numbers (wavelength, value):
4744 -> 6.16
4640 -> 6.298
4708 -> 6.003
